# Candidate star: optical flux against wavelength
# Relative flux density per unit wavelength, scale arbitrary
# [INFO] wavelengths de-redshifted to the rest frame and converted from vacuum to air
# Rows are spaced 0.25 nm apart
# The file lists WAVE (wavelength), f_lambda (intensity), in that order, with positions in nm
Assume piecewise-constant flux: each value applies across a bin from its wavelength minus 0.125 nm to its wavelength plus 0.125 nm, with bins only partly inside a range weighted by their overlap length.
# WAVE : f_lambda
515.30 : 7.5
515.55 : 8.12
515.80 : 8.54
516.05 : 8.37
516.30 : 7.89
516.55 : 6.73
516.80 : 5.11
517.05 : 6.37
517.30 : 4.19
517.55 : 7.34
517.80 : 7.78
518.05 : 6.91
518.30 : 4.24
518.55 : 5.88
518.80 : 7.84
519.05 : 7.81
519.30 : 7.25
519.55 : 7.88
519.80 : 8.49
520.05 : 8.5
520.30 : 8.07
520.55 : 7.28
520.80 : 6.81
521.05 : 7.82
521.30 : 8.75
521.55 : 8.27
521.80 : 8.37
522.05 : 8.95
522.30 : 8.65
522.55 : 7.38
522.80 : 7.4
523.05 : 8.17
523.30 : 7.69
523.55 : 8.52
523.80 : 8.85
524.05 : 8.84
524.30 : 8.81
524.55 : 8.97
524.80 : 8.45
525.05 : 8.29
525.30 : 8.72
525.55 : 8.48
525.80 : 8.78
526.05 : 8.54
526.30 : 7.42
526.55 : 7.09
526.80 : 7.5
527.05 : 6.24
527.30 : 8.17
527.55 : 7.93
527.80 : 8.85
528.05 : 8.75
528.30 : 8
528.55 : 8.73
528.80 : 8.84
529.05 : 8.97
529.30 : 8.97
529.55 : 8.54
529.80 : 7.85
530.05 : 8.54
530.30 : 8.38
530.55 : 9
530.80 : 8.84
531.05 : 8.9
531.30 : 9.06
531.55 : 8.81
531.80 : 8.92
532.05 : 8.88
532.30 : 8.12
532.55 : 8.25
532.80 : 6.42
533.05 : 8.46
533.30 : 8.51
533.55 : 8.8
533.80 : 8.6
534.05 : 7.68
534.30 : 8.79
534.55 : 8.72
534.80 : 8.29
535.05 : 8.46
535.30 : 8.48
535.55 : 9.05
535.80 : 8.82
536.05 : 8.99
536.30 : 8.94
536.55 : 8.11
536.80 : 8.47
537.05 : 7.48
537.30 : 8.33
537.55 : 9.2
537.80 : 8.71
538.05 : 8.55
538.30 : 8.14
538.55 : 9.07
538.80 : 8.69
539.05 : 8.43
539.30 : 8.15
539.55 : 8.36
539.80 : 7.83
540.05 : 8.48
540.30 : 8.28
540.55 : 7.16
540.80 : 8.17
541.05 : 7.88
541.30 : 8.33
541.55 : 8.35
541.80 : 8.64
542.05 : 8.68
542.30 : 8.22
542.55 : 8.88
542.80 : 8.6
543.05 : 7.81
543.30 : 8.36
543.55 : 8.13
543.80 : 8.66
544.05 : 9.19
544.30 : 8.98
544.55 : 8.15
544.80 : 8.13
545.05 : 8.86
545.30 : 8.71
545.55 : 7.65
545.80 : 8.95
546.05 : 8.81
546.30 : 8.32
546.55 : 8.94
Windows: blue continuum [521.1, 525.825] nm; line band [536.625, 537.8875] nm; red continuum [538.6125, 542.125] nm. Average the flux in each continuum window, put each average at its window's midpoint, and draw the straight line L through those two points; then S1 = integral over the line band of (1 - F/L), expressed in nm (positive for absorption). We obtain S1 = -0.02 nm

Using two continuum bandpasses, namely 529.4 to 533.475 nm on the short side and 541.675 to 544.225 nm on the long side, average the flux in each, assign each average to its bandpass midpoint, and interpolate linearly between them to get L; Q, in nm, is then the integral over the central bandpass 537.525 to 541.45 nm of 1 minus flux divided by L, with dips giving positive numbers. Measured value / 0.09 nm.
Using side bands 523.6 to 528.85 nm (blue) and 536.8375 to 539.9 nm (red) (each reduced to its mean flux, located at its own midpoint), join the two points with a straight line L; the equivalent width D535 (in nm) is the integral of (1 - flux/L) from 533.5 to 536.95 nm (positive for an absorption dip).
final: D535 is -0.08 nm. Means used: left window 8.29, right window 8.42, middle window 8.57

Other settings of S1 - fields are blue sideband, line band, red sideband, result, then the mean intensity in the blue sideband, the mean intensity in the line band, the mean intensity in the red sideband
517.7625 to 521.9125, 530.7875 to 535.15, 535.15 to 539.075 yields -0.068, 7.52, 8.46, 8.59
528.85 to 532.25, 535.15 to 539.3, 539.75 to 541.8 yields -0.127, 8.73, 8.58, 8.1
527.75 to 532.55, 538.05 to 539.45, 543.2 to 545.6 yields 0.012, 8.67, 8.5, 8.51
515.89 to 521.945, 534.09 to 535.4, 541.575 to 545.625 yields -0.073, 7.26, 8.49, 8.49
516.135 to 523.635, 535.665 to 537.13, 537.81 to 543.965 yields -0.065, 7.41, 8.5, 8.34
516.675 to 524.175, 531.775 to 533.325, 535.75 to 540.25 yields 0.003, 7.51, 8.16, 8.48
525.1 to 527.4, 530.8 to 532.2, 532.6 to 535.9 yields -0.116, 7.89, 8.89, 8.38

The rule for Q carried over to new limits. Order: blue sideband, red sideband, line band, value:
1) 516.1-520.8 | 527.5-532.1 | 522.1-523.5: -0.06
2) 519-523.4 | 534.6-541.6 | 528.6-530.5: -0.10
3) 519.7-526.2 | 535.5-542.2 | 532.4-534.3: 0.05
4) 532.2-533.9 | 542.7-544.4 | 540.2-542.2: 0.06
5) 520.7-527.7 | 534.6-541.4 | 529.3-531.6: -0.11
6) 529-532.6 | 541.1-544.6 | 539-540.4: 0.05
